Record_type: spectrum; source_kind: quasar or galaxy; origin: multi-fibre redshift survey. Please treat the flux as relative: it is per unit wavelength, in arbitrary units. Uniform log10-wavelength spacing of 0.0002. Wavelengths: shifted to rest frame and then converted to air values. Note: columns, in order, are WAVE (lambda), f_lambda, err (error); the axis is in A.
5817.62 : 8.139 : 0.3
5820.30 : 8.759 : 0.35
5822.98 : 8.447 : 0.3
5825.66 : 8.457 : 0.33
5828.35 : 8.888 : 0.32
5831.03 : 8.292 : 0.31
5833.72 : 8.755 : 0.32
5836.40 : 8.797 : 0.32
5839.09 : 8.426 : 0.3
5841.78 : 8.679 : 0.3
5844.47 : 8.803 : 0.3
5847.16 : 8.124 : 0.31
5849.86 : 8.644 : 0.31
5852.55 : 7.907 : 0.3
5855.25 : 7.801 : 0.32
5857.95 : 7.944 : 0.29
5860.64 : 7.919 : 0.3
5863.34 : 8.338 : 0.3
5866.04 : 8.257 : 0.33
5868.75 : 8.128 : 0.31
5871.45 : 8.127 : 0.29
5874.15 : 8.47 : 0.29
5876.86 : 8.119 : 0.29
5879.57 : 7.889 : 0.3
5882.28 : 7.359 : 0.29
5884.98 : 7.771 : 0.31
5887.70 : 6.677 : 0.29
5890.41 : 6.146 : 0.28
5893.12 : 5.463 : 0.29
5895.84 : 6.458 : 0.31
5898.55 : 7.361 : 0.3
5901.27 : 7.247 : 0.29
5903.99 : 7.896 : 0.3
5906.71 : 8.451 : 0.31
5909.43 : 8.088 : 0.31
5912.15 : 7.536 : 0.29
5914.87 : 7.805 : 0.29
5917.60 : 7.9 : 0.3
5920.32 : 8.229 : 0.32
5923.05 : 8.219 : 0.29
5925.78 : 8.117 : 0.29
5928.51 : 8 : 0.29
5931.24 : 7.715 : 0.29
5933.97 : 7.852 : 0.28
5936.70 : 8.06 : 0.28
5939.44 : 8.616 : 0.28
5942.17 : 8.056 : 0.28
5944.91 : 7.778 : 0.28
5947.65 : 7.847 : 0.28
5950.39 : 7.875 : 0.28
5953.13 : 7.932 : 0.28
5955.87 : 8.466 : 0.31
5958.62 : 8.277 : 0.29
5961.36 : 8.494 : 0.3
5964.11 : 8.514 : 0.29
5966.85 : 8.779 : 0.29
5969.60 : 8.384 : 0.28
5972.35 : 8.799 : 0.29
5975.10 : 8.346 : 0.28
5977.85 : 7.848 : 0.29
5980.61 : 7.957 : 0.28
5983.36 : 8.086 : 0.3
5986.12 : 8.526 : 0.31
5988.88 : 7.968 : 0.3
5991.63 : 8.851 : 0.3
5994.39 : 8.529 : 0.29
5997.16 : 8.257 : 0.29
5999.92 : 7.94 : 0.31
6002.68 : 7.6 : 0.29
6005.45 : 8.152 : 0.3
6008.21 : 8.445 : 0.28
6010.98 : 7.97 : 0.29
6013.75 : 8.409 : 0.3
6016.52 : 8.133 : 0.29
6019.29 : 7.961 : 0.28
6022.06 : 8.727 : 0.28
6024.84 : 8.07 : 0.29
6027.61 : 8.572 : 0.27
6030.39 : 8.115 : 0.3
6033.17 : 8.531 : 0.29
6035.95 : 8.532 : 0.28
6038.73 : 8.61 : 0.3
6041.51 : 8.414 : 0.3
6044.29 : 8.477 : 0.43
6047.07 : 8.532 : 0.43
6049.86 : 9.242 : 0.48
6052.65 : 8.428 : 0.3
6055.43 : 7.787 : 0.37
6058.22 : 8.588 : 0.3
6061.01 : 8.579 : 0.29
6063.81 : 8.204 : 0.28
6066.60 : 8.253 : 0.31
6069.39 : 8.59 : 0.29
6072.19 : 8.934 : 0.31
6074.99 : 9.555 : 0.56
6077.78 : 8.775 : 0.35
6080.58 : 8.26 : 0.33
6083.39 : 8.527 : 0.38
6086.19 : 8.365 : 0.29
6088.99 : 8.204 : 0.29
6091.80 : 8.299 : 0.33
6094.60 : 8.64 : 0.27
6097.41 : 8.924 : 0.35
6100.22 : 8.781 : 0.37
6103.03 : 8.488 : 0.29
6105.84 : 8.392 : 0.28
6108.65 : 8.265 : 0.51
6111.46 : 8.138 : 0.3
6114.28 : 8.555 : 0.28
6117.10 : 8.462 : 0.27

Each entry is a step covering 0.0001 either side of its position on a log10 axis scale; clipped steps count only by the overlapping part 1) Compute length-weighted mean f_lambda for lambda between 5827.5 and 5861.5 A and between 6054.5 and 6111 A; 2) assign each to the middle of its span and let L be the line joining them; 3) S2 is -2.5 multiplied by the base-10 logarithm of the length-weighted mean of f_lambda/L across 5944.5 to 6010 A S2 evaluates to 0.03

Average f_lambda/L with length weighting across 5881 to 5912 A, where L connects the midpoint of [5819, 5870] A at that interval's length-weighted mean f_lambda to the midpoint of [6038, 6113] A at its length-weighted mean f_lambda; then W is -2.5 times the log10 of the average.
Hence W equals 0.17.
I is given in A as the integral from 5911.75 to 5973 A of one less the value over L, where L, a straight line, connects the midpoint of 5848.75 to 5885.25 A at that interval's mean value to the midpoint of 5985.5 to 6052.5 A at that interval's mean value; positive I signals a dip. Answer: 0.5 A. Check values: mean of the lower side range 8.05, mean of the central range 8.14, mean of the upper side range 8.36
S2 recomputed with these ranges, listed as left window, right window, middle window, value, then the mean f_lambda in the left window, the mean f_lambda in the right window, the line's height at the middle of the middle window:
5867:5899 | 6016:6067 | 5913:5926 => -0.06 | 7.34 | 8.42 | 7.59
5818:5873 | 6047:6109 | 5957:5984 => 0.01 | 8.37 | 8.55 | 8.47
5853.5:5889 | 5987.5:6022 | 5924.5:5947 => 0.00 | 7.91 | 8.21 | 8.05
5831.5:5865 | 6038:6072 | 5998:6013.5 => 0.05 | 8.34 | 8.49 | 8.45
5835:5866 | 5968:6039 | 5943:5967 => 0.01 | 8.31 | 8.28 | 8.29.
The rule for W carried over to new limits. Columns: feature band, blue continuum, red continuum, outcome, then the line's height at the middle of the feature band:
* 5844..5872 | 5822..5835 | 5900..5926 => 0.02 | 8.35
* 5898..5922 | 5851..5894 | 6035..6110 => 0.00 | 7.84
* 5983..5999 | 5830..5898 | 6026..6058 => -0.01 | 8.31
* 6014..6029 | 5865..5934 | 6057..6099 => 0.00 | 8.29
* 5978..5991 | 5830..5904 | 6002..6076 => 0.01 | 8.24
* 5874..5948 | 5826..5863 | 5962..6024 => 0.09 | 8.34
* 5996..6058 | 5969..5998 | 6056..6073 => 0.01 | 8.4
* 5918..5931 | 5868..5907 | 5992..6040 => -0.06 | 7.65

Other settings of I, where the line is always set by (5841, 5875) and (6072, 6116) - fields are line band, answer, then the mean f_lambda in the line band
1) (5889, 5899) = 2.43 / 6.27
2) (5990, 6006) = 0.39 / 8.22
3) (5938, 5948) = 0.30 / 8.09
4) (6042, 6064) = 0.02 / 8.49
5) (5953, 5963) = 0.03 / 8.34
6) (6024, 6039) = 0.12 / 8.4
